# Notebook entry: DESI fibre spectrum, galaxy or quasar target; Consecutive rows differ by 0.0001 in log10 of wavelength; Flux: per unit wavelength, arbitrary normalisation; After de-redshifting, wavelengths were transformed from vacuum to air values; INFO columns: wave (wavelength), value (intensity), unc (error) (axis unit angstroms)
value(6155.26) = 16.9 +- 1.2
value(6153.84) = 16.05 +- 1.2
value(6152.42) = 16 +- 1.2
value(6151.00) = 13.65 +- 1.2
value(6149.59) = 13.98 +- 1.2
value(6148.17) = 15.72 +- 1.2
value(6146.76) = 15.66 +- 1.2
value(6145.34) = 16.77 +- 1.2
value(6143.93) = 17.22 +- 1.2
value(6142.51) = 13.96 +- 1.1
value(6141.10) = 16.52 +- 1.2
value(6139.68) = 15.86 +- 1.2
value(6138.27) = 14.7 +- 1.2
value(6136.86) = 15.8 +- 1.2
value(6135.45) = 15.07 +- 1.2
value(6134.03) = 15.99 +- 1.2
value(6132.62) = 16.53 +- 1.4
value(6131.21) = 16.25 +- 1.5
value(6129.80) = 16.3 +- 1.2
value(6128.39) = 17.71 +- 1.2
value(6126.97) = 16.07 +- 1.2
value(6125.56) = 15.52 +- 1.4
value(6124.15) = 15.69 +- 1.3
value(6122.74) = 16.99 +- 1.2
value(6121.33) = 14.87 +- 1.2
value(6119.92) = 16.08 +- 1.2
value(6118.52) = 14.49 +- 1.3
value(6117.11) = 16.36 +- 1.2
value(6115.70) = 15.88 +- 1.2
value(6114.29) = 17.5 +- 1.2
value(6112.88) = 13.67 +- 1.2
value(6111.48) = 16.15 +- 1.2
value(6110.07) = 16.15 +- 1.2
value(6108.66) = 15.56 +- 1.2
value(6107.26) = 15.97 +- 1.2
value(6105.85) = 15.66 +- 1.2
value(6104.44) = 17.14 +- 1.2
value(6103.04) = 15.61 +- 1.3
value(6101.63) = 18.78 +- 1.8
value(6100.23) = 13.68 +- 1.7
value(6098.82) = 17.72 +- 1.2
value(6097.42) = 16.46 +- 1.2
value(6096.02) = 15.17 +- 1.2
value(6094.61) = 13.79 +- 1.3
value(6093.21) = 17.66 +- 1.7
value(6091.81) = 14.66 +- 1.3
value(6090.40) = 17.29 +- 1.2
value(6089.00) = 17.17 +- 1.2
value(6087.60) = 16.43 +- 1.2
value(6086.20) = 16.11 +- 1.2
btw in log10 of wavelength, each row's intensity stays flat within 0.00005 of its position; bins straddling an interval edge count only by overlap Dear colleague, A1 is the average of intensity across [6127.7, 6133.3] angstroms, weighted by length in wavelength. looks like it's 16.7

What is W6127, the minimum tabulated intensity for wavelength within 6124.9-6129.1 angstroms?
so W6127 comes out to 15.52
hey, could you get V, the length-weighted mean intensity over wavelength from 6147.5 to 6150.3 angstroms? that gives 14.8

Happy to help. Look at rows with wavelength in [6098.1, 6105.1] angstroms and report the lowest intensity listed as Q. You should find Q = 13.68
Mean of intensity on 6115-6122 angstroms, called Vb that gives 15.6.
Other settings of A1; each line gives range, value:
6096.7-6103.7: 16.5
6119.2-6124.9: 15.9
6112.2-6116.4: 15.7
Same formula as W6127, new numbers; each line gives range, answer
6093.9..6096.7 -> 13.79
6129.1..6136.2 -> 15.07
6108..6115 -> 13.67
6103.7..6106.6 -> 15.66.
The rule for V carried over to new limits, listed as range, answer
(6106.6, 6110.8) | 15.9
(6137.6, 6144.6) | 15.6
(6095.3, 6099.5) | 16.4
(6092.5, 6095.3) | 15.8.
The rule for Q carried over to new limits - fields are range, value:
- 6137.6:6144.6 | 13.96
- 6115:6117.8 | 15.88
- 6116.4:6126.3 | 14.49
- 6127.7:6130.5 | 16.3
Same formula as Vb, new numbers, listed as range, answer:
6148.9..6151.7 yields 13.8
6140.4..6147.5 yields 16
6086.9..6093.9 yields 16.6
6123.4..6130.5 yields 16.2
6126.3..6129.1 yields 16.9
